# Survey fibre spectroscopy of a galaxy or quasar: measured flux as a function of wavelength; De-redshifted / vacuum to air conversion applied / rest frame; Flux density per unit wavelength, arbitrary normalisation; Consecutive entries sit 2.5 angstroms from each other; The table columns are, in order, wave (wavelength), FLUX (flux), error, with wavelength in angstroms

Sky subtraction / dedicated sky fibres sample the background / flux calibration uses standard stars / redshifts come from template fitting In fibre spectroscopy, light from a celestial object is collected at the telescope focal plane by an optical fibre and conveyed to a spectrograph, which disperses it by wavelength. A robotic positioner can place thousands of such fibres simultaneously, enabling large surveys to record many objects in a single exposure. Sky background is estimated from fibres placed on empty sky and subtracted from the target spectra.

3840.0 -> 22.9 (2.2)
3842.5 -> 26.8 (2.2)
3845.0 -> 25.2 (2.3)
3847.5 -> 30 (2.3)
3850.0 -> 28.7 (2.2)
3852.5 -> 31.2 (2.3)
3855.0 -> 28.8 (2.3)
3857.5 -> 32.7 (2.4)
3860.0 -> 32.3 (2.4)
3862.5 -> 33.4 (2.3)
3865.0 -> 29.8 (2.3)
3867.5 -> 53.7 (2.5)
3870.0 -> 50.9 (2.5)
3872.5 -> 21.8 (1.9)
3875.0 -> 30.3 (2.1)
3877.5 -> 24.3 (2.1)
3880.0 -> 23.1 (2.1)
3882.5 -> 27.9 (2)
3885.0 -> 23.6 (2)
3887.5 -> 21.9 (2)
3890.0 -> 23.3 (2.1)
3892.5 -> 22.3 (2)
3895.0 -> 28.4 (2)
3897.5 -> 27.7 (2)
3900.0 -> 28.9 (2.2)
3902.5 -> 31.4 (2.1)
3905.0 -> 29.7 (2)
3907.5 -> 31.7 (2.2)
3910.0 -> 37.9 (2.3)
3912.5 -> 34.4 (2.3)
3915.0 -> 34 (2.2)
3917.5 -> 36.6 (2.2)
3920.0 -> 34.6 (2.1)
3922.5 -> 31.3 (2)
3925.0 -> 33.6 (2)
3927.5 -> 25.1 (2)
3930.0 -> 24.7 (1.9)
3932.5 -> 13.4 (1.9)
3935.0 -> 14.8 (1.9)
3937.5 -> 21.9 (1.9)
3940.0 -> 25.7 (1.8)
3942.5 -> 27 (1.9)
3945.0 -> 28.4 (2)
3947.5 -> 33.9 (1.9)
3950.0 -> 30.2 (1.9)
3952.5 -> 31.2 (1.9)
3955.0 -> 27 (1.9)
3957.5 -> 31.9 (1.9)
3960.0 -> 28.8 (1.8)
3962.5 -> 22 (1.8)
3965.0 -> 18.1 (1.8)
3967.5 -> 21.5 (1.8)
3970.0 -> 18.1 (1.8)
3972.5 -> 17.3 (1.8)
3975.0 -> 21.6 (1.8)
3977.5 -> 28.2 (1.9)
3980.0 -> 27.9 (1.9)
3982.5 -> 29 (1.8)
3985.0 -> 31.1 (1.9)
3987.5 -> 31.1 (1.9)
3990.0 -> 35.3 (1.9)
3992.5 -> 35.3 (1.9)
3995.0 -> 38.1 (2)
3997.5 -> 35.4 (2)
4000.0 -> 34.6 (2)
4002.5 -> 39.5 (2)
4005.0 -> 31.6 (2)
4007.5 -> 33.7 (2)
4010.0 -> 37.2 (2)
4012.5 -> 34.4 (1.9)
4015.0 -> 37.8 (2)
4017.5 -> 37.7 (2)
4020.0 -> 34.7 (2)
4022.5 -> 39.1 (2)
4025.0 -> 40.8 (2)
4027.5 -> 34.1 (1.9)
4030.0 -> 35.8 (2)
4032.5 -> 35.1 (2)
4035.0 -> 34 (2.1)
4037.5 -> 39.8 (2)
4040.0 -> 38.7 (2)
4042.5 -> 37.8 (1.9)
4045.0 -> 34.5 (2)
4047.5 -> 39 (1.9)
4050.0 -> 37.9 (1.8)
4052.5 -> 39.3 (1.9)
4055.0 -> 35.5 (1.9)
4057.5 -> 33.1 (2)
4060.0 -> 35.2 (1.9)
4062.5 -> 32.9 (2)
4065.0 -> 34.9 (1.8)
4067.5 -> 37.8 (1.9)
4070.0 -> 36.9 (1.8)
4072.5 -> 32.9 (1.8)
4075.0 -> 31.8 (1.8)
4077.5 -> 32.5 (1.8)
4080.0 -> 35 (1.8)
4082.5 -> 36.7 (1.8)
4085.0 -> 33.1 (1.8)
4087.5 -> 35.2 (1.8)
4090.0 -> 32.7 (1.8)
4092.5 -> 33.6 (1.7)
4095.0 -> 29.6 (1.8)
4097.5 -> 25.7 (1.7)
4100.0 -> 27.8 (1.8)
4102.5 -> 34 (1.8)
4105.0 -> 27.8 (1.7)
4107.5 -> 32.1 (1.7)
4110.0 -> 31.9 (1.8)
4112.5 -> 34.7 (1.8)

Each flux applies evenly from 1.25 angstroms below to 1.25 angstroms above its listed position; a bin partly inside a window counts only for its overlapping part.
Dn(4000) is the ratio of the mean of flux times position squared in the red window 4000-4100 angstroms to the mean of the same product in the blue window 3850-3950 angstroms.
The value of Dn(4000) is 1.29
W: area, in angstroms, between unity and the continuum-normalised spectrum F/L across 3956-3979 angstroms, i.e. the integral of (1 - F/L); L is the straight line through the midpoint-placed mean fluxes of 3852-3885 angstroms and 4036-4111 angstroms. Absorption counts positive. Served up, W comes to 6.9 angstroms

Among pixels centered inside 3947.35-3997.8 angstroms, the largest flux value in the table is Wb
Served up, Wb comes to 38.1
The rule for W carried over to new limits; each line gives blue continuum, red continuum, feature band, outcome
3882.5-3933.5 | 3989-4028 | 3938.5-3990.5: 9.73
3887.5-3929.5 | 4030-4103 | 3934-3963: 3.96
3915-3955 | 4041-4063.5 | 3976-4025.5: -2.98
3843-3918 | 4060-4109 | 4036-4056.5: -3.36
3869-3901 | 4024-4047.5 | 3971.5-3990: 3.33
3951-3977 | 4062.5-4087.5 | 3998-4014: -4.16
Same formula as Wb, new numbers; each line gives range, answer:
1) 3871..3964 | 37.9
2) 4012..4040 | 40.8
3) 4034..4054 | 39.8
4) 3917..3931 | 36.6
